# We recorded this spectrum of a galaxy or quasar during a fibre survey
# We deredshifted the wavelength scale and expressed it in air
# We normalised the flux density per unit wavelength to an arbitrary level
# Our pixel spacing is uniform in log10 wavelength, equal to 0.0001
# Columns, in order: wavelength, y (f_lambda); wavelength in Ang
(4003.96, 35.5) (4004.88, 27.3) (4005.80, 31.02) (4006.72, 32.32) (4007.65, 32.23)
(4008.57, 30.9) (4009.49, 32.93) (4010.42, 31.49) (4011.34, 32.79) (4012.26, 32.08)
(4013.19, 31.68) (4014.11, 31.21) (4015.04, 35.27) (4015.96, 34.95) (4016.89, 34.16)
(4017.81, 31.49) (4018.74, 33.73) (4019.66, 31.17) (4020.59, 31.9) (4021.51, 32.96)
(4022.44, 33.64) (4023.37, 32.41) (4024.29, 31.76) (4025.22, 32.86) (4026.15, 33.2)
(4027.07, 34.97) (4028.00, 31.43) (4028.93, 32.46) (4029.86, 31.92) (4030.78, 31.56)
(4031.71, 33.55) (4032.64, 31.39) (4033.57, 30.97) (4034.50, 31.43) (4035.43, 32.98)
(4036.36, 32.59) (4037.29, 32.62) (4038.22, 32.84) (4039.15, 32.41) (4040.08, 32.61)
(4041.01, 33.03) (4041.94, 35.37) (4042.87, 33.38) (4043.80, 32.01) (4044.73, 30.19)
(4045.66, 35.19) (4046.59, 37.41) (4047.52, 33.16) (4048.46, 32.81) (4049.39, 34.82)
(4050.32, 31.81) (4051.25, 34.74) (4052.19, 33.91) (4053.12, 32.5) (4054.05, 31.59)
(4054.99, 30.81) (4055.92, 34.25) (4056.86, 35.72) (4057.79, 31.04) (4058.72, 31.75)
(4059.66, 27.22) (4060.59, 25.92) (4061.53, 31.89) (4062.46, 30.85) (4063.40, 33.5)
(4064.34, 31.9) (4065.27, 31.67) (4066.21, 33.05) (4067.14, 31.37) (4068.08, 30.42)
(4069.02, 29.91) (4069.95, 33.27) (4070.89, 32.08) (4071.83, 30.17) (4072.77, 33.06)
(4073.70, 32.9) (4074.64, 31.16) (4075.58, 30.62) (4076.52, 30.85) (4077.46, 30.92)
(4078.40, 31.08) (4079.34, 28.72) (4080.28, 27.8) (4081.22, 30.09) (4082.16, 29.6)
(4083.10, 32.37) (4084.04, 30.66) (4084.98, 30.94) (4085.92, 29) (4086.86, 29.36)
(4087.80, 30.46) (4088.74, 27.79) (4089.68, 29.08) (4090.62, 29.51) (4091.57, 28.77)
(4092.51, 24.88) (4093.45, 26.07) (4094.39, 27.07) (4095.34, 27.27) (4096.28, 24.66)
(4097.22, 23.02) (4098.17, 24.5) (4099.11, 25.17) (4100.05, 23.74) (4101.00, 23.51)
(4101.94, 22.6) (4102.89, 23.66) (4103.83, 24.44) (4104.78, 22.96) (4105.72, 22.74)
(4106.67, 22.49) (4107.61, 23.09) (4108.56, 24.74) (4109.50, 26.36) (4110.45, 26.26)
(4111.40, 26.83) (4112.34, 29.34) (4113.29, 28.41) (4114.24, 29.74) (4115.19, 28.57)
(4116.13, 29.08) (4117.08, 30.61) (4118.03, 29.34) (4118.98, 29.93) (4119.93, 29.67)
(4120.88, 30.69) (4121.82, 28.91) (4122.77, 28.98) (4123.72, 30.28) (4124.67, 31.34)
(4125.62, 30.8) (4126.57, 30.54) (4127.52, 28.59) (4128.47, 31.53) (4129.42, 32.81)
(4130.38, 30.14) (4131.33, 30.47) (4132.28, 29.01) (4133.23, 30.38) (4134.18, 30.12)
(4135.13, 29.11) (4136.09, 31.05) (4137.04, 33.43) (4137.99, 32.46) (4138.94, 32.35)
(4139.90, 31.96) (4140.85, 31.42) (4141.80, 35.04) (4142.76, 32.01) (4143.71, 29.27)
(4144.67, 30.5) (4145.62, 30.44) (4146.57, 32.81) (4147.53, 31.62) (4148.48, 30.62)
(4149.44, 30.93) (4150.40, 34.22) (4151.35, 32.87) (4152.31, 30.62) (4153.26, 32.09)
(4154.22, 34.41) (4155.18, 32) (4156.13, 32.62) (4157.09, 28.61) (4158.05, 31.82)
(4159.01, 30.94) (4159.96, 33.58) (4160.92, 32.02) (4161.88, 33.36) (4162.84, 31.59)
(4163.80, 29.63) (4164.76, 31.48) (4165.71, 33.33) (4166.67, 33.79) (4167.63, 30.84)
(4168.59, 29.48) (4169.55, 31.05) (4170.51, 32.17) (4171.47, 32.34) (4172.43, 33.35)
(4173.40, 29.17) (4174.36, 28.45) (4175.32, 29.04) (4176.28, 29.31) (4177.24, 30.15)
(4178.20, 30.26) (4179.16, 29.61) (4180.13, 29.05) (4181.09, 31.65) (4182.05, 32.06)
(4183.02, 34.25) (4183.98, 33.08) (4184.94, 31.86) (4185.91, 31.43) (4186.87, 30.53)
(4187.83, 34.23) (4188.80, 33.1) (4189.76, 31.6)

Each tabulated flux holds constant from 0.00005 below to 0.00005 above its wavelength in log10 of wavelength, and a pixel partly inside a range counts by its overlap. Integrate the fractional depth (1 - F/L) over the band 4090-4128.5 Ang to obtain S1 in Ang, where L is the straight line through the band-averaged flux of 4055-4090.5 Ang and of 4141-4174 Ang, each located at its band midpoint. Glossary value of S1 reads 5.2 Ang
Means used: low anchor 30.9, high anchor 31.8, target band 27.1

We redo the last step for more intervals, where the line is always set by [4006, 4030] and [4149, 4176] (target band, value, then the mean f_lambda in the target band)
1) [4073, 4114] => 6.0 Ang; 27.4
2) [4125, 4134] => 0.4 Ang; 30.5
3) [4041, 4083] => 0.5 Ang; 31.9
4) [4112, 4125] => 0.9 Ang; 29.6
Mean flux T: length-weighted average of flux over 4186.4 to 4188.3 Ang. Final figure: 32.5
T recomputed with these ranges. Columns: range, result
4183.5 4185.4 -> 32.6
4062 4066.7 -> 32.2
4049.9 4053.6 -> 33.3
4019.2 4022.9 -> 32.4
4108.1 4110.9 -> 25.8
